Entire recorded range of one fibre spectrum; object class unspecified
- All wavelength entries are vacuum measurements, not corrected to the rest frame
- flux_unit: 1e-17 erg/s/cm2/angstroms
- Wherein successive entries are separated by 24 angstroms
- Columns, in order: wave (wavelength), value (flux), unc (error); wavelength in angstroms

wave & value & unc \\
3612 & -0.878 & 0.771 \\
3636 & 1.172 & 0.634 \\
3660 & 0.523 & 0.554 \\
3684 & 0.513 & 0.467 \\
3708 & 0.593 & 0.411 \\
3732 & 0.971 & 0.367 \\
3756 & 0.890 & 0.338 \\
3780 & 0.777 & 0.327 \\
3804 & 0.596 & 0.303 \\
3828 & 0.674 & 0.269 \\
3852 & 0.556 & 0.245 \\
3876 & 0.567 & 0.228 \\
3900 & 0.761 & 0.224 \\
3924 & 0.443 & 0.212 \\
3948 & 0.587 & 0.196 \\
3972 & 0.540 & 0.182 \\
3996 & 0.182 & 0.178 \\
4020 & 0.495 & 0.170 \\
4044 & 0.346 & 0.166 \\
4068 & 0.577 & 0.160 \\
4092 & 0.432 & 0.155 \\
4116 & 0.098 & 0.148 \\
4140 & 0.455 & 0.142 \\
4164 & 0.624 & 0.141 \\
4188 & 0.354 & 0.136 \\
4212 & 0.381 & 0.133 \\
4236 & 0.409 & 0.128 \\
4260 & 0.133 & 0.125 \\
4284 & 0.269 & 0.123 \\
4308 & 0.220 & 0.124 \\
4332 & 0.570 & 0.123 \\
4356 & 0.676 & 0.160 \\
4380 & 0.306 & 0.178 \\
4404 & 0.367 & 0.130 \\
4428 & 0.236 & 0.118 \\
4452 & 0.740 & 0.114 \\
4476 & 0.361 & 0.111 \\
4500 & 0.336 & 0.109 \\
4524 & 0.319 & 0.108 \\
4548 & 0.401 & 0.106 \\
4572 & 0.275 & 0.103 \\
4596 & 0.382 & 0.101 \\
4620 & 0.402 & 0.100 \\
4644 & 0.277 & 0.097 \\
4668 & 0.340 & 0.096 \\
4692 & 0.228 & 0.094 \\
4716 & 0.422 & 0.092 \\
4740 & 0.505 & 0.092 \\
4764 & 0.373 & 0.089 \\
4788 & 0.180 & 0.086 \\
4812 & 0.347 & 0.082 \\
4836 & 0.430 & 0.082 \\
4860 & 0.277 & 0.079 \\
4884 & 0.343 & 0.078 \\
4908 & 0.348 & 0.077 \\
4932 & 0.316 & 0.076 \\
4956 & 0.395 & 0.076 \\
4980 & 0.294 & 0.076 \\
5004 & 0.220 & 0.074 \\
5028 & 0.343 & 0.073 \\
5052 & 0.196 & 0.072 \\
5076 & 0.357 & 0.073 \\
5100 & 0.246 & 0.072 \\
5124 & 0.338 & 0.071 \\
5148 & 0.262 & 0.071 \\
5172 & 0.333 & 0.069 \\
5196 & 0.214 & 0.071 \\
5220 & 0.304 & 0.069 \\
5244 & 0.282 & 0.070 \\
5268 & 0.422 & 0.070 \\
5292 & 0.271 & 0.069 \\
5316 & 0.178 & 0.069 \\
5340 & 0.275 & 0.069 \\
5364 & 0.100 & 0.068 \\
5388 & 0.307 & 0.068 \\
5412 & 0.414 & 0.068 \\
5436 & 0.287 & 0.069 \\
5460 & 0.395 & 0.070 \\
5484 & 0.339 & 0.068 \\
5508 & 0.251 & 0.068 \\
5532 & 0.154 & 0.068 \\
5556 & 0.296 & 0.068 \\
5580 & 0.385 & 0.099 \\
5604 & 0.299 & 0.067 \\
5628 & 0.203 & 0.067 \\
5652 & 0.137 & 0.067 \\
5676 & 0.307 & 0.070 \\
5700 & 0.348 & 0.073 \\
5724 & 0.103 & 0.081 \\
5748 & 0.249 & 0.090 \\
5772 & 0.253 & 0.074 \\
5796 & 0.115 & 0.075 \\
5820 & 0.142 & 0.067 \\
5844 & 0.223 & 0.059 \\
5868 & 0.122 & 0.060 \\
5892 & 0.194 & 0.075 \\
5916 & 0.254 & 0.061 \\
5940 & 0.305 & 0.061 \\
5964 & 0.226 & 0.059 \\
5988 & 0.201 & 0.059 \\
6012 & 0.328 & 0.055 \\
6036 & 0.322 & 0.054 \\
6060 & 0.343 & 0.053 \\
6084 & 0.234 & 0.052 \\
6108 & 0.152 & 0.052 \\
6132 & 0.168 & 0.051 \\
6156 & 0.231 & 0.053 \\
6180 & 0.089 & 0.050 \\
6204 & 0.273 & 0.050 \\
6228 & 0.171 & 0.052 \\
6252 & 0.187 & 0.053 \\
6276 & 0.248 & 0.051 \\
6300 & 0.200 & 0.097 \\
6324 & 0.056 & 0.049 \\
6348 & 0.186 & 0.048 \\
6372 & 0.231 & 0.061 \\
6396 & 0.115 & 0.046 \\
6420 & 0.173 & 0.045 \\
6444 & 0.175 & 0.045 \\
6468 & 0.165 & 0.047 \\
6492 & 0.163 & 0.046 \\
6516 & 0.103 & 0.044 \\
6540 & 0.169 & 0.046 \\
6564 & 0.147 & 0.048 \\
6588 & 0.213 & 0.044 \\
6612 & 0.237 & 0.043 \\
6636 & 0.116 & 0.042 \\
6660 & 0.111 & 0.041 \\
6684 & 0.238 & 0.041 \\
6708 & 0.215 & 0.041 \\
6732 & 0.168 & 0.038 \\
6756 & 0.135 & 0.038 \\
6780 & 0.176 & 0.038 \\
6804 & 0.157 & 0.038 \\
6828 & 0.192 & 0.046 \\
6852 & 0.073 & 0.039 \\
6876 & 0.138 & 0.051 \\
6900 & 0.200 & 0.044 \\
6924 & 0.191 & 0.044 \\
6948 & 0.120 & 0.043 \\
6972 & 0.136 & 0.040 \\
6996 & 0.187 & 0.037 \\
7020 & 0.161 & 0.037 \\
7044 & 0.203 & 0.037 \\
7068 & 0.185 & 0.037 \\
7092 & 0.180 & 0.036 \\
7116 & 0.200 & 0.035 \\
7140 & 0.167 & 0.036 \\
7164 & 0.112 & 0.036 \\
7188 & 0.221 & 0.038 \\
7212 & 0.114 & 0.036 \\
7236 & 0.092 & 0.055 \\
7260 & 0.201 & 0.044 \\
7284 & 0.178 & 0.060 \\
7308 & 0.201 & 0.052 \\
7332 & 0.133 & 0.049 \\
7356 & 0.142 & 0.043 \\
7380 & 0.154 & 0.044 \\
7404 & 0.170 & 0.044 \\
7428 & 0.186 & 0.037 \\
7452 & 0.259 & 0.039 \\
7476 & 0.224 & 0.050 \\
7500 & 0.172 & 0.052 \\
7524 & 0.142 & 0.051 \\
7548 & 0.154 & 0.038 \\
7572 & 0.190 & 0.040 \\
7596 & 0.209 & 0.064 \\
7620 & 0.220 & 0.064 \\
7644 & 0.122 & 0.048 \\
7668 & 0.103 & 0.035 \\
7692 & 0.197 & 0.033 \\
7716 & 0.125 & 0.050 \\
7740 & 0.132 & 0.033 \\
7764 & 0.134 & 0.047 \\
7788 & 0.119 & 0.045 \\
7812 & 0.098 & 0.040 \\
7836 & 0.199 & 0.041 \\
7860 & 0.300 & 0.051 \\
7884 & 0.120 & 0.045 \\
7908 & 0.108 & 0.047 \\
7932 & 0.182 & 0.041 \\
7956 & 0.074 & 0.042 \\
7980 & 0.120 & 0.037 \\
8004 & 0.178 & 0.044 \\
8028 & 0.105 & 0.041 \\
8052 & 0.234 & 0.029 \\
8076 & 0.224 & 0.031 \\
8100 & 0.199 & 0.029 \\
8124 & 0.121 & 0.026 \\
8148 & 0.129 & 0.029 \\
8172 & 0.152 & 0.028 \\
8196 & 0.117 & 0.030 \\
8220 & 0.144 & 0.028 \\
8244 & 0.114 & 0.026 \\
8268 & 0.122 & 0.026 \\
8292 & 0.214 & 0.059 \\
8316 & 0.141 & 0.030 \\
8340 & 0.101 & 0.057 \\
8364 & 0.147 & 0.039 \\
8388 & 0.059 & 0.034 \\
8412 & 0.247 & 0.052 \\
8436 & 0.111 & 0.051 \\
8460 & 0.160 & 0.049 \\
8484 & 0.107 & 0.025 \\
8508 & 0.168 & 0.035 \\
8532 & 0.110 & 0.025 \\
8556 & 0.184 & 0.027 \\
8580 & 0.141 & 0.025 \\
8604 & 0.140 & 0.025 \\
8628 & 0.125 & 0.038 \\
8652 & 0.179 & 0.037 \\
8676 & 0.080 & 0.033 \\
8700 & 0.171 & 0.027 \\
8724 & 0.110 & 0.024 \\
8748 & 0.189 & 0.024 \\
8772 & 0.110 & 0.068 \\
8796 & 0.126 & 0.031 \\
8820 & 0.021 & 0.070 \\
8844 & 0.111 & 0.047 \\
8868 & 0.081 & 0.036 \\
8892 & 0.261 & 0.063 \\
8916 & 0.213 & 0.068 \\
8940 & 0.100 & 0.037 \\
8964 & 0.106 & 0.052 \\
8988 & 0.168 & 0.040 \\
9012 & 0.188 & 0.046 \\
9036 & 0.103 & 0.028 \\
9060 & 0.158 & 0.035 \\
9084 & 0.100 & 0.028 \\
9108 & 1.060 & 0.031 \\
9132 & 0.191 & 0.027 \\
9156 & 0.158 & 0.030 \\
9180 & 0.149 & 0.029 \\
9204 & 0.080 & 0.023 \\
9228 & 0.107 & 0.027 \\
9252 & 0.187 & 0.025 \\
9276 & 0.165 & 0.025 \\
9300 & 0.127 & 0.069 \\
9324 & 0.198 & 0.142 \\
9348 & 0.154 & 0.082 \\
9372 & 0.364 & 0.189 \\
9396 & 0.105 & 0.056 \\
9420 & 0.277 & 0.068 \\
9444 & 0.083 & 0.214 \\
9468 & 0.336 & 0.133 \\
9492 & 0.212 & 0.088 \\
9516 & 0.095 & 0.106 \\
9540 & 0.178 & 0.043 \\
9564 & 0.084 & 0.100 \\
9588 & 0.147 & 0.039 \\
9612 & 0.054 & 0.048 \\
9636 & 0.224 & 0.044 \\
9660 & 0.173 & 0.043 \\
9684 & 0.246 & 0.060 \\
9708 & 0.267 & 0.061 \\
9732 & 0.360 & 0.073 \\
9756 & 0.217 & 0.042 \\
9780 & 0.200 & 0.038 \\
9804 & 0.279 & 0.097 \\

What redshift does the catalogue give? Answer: 1.444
